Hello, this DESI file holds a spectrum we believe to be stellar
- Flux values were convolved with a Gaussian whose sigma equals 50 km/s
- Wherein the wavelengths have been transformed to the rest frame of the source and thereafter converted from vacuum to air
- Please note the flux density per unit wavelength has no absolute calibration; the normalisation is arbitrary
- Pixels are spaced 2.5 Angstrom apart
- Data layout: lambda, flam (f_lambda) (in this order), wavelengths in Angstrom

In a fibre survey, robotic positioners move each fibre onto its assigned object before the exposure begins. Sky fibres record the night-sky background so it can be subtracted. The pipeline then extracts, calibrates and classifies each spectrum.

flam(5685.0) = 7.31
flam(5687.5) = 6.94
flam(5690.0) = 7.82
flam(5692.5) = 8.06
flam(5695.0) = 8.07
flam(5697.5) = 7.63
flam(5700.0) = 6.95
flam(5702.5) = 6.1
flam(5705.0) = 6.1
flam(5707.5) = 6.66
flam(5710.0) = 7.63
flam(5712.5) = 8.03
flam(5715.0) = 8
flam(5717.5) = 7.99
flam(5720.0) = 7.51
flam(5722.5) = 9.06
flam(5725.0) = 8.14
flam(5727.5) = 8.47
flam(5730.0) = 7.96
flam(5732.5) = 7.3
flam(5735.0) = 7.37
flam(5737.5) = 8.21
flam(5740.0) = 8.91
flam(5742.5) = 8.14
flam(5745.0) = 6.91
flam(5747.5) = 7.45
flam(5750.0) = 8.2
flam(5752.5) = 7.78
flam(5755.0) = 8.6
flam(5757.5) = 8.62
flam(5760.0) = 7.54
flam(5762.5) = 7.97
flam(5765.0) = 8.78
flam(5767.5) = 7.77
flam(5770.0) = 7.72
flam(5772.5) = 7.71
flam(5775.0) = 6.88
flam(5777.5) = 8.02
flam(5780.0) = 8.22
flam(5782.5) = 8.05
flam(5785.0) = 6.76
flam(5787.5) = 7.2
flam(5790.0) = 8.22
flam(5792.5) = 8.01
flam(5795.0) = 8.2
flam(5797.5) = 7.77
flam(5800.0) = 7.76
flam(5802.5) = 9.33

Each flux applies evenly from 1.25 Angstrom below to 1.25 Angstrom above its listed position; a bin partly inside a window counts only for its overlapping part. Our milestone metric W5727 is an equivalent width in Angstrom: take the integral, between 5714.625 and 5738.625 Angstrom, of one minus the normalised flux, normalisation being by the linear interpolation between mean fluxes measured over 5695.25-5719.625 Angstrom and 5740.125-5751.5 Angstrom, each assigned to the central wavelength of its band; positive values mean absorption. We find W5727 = -1.5 Angstrom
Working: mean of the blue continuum 7.28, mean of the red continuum 7.8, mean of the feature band 8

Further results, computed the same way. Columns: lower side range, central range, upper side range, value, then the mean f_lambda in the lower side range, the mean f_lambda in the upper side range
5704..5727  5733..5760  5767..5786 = -1.0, 7.72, 7.65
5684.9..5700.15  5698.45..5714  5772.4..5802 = 1.4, 7.6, 7.77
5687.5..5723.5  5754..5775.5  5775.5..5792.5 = -0.9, 7.51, 7.73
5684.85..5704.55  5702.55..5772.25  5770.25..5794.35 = -3.3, 7.31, 7.69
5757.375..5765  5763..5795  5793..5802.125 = 1.1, 8.08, 8.05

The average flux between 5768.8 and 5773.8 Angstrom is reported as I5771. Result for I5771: 7.71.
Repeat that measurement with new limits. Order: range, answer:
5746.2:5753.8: 7.81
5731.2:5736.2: 7.34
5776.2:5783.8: 8.08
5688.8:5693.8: 7.94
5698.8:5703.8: 6.52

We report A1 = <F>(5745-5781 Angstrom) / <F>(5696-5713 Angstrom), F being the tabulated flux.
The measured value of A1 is 1.1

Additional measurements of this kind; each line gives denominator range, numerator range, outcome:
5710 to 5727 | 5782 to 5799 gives 0.95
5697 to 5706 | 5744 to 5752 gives 1.14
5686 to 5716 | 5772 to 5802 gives 1.06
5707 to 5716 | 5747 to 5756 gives 1.05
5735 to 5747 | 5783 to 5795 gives 0.96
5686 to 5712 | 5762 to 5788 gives 1.07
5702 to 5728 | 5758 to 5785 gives 1.03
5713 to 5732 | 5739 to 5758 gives 0.99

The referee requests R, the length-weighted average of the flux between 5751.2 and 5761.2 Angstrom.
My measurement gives 8.14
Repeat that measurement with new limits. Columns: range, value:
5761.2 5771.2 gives 8.06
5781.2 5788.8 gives 7.35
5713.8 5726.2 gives 8.14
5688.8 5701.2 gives 7.71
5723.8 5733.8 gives 7.96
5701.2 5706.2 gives 6.11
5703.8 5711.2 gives 6.8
